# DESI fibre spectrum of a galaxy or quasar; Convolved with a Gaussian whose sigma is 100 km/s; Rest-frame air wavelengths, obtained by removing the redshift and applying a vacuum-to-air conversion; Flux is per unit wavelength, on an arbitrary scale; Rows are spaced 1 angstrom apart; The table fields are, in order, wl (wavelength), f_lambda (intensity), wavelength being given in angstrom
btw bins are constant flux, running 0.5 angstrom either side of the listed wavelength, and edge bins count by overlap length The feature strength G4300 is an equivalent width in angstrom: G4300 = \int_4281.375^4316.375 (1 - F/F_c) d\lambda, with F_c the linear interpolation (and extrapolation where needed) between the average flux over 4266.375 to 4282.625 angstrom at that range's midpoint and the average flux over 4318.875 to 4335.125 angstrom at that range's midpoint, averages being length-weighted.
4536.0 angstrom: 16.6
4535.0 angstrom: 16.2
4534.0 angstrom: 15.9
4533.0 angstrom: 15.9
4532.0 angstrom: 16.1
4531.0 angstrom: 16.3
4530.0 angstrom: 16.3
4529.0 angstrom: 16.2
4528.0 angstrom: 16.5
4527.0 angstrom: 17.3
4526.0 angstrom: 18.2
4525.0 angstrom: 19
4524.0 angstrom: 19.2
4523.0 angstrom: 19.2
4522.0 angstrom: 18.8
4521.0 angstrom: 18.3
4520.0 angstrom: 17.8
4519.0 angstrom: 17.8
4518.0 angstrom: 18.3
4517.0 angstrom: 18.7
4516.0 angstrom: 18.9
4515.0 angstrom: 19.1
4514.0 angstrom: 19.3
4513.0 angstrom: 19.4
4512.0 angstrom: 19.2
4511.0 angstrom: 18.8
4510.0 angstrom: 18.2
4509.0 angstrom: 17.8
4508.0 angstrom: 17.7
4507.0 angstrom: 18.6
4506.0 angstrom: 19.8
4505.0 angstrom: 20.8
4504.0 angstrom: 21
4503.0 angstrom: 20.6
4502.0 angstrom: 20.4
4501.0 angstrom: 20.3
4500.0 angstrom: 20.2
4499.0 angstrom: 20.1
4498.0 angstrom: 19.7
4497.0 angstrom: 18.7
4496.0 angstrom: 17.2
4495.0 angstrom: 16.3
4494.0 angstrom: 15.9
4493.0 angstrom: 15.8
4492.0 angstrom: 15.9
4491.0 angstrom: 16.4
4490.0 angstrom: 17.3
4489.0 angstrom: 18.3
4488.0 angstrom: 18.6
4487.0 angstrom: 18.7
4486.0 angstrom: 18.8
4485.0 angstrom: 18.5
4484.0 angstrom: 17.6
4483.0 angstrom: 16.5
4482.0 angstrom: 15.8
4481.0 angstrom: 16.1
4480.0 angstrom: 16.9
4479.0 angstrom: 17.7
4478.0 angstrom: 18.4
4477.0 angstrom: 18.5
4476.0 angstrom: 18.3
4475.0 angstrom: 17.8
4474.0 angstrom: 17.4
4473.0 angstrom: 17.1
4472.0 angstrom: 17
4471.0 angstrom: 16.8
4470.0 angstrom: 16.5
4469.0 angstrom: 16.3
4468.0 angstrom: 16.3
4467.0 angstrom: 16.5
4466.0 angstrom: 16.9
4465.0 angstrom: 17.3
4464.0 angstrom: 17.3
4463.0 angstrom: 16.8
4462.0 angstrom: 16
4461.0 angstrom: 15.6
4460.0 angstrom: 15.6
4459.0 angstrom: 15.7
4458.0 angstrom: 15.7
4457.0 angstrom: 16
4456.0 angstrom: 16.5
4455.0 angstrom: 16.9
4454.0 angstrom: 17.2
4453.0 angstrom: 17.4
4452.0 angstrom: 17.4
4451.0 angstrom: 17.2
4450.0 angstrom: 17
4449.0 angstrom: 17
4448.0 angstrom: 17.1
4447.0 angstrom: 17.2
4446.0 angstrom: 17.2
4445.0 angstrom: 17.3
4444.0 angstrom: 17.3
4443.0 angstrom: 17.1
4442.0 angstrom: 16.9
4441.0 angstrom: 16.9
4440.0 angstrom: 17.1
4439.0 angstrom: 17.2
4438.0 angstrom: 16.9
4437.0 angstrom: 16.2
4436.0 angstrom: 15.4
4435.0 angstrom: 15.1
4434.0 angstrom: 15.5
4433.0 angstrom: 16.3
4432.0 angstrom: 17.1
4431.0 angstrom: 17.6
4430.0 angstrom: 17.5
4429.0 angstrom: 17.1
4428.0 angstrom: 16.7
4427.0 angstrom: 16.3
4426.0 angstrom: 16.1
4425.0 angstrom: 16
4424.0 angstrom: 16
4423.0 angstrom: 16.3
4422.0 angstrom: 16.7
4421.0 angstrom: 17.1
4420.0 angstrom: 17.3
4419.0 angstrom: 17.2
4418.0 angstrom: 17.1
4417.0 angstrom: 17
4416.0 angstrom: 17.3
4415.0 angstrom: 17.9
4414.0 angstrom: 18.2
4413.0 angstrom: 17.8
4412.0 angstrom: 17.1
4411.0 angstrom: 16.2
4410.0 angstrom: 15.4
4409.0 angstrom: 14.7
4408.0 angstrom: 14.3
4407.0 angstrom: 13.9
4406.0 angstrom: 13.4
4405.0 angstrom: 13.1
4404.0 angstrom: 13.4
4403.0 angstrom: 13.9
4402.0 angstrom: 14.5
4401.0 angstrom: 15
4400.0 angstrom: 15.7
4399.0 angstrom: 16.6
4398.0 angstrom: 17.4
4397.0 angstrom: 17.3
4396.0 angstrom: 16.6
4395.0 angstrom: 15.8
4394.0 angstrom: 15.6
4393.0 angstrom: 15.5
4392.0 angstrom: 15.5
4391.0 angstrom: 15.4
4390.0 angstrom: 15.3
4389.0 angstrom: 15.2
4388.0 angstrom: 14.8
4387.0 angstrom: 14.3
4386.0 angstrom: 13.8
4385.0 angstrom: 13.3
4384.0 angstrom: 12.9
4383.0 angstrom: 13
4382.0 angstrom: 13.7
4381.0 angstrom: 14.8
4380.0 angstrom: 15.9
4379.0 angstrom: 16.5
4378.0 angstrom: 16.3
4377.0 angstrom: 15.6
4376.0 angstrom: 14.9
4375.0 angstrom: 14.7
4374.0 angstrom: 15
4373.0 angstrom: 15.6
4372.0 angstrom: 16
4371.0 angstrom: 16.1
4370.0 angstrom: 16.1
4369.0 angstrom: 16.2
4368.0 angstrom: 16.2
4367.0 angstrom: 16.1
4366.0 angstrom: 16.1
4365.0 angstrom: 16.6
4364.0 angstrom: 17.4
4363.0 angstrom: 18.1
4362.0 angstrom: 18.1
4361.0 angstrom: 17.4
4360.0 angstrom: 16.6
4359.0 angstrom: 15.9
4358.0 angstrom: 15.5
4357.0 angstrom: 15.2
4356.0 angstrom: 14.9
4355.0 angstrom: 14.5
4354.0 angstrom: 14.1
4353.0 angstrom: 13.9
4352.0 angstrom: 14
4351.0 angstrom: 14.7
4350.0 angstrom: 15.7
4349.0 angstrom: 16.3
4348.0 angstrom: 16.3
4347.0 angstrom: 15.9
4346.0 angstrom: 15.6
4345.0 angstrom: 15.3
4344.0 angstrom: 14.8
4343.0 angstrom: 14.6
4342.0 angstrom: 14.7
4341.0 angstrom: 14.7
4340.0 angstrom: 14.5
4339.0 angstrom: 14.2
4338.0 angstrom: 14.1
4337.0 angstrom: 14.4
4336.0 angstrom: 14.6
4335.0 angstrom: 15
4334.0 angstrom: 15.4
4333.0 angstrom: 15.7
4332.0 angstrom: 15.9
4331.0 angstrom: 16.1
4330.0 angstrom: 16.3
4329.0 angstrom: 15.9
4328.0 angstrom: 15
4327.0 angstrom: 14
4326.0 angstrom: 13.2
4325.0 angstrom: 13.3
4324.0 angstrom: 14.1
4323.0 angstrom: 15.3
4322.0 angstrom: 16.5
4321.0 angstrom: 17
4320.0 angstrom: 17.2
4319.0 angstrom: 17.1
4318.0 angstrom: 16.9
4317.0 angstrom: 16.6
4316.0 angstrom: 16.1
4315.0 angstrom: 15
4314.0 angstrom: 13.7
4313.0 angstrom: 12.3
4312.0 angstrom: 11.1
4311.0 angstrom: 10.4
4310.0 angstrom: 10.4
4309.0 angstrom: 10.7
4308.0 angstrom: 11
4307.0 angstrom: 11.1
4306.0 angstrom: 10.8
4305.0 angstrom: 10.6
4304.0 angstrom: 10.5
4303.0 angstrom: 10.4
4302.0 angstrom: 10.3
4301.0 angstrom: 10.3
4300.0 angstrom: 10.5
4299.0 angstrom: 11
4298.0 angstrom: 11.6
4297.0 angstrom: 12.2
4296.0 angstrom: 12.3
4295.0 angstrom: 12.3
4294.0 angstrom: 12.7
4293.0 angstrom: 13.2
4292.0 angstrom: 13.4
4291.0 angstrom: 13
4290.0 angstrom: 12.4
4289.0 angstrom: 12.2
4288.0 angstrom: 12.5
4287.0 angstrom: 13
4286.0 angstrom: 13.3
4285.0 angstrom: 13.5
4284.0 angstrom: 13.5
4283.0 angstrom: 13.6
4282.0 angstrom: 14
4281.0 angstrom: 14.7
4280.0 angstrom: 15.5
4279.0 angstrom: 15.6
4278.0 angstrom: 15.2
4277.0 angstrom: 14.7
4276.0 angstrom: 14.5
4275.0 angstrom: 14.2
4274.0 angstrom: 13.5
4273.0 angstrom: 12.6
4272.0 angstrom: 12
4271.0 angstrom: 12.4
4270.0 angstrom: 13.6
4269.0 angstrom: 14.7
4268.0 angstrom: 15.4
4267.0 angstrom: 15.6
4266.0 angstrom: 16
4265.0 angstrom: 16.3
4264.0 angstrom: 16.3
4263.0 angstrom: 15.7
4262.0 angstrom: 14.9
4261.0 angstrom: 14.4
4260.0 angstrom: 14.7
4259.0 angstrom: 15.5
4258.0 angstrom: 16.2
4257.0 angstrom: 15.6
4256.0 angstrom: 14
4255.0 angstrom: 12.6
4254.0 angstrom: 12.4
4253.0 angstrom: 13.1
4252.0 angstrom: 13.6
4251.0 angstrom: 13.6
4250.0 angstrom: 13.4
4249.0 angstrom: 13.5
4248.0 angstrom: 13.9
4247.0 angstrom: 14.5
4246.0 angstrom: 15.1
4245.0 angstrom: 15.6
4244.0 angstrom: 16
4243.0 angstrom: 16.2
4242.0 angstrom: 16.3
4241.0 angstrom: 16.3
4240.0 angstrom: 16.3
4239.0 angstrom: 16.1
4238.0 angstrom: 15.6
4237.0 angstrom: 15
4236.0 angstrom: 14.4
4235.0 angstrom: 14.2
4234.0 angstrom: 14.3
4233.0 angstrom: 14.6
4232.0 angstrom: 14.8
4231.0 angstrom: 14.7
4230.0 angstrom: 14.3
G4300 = 6.31 angstrom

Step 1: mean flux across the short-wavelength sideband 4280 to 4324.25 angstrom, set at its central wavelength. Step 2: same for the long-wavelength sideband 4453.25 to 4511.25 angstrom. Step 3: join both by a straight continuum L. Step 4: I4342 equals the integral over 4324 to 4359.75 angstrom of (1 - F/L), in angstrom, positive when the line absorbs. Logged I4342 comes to -2.5 angstrom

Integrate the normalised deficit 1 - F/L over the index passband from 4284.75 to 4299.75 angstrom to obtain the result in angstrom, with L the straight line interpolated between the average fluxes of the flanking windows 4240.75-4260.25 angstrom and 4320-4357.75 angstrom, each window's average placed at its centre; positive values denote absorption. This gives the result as 2.3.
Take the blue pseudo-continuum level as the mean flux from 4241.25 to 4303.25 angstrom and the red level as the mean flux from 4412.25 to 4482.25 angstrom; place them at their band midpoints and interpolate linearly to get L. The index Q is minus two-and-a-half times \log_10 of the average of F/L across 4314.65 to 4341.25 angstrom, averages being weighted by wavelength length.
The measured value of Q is -0.041 mag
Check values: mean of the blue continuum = 13.8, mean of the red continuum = 16.9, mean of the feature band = 15.3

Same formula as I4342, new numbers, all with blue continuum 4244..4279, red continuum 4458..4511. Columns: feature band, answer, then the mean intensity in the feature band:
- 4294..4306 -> 3.1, 11.1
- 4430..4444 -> 0.3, 16.6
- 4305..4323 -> 1.8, 13.7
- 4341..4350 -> 0.1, 15.4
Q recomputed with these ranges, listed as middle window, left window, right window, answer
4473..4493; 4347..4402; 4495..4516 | 0.068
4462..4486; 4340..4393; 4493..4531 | 0.036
